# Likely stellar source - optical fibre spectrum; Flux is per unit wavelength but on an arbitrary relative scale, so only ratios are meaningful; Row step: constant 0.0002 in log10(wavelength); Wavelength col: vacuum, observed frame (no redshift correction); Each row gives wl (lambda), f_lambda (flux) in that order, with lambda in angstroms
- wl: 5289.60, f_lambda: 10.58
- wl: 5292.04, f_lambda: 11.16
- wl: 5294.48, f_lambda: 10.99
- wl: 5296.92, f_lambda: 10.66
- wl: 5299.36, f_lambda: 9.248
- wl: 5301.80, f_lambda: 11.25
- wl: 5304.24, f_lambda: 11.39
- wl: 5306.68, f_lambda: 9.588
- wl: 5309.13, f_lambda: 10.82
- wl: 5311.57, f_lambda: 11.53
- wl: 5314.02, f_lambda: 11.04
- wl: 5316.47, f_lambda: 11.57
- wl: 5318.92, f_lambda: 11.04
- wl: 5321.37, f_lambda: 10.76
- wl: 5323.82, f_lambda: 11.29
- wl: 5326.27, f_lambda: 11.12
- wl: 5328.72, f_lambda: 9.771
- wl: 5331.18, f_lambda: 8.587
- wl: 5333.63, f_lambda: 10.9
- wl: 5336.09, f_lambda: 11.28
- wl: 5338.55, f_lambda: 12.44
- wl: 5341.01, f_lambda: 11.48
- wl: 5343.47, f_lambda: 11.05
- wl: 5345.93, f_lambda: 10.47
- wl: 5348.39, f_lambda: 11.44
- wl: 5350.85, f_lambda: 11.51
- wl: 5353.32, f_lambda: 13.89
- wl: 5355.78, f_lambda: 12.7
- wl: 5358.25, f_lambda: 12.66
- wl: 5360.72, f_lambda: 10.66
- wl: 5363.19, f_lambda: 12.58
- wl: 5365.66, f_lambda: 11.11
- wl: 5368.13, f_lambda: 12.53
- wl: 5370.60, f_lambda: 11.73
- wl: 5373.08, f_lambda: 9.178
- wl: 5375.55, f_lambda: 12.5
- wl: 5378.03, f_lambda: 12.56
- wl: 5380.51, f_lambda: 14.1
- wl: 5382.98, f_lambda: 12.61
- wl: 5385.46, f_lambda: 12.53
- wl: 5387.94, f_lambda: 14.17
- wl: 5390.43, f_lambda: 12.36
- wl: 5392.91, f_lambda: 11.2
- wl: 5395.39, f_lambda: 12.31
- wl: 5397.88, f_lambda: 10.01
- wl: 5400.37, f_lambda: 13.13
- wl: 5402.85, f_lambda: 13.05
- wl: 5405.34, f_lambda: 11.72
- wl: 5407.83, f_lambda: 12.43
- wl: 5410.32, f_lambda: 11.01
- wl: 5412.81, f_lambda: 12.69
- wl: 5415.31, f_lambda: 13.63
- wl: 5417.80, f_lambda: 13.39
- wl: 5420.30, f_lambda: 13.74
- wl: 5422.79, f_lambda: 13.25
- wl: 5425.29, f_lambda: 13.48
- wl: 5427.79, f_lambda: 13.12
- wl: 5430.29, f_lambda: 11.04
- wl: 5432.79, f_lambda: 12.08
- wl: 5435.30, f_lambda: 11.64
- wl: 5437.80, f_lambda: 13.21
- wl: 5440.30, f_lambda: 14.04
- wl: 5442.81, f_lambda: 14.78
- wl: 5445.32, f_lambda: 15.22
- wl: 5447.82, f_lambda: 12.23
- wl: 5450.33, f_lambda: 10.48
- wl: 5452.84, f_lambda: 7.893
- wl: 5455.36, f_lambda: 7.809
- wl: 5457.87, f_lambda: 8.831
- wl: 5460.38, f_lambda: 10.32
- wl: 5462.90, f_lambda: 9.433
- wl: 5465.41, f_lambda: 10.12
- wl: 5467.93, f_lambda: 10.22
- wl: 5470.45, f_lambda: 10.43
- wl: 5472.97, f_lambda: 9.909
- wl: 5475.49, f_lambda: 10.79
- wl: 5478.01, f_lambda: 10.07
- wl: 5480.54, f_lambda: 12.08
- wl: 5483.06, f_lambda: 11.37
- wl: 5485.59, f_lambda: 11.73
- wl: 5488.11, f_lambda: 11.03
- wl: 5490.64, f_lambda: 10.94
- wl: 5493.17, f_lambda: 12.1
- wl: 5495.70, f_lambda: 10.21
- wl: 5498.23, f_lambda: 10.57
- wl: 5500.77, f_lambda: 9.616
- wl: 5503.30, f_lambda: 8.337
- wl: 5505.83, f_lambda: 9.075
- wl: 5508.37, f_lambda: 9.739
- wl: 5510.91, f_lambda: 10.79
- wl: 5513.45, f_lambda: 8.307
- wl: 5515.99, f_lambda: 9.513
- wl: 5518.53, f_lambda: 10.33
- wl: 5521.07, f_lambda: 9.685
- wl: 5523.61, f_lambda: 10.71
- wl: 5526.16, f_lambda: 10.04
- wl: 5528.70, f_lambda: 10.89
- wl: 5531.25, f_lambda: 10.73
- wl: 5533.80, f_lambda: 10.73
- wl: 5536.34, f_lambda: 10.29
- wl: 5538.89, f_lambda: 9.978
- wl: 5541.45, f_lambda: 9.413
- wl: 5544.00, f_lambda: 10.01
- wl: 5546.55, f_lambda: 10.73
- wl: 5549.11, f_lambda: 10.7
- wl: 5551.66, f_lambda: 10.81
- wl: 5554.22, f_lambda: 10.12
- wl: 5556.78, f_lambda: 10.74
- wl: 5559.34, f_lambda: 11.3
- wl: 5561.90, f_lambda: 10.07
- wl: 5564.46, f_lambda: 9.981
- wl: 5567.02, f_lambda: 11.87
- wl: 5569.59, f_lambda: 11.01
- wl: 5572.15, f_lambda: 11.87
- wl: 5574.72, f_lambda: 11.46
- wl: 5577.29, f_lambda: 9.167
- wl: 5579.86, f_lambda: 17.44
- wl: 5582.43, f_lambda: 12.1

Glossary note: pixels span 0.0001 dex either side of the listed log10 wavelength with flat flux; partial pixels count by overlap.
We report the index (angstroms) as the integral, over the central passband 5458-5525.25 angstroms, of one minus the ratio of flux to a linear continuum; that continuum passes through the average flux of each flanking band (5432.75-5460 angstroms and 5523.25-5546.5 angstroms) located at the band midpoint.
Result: 4.2 angstroms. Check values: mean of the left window 11.6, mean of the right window 10.3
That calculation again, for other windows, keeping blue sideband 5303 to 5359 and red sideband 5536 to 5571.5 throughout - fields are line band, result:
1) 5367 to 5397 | -3.32 angstroms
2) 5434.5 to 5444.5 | -2.47 angstroms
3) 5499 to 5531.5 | 2.56 angstroms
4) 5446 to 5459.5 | 1.41 angstroms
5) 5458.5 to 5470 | 0.87 angstroms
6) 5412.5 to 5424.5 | -2.68 angstroms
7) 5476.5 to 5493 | -0.79 angstroms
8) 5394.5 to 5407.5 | -1.25 angstroms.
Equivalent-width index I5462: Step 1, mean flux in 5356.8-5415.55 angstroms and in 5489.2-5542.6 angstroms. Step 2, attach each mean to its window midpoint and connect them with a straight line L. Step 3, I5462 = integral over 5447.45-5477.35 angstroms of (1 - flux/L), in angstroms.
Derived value 3.1 angstroms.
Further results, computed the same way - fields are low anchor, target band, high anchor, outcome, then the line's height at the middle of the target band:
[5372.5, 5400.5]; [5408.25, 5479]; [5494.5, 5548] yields -1.8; 11.3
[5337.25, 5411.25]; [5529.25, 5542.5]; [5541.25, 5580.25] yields 1.0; 11.1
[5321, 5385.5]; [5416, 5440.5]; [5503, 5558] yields -4.2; 11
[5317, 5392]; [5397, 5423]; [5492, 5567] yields -3.1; 11.2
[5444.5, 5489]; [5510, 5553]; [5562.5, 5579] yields 2.5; 10.8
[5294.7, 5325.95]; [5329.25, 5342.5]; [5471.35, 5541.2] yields -0.1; 10.8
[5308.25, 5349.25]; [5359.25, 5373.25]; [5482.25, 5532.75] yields -0.8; 10.8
